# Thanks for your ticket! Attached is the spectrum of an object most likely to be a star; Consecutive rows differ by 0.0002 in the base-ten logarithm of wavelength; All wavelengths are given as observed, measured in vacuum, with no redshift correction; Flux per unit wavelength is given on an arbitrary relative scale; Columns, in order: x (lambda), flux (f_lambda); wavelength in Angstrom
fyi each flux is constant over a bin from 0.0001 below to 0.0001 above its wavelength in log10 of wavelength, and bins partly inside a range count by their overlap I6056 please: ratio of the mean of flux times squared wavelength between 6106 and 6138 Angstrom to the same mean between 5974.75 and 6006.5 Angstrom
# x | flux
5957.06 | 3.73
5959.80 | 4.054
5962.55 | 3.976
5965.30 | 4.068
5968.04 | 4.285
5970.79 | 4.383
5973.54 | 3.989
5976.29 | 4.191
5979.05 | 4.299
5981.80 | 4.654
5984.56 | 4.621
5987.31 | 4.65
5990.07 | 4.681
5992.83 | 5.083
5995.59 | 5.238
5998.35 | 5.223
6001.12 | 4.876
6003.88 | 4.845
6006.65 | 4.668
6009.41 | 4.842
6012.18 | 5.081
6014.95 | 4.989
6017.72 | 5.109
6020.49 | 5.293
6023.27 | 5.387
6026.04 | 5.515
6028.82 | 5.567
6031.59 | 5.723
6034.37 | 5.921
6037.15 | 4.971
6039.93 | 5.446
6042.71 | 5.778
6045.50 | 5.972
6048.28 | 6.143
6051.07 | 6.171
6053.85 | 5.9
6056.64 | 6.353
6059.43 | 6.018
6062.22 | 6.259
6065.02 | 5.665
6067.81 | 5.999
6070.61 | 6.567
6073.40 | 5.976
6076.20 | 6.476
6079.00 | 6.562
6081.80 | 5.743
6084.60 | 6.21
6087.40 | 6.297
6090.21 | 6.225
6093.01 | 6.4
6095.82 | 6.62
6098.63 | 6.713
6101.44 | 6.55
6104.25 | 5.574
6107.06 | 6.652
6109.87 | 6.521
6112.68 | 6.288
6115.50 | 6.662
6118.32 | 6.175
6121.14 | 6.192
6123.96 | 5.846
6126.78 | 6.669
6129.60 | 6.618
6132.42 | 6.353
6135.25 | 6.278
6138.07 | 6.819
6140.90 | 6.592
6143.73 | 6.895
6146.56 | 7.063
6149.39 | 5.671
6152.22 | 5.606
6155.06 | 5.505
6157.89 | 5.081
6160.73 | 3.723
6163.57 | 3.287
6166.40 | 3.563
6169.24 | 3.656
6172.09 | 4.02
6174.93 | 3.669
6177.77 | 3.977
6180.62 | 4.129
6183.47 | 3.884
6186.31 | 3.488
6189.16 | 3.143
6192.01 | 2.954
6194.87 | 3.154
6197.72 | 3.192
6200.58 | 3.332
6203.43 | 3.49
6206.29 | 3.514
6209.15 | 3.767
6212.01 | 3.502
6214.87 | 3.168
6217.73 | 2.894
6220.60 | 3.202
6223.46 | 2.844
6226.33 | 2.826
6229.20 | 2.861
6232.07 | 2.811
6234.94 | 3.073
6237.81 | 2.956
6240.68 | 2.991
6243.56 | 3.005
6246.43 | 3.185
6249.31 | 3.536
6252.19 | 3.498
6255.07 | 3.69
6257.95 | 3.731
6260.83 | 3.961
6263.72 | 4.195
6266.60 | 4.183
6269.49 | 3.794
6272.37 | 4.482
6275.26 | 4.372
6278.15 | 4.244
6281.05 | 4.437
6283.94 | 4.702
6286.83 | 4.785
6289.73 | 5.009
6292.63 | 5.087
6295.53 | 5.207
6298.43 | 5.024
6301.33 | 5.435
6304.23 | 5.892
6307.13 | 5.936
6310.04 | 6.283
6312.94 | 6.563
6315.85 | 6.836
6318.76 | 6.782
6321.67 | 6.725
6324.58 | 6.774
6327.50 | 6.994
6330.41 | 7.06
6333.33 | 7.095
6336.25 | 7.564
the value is 1.41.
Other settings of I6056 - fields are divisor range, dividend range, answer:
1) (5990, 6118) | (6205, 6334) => 0.83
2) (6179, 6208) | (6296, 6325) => 1.87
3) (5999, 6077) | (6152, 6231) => 0.67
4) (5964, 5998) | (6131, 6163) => 1.37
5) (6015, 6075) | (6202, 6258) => 0.59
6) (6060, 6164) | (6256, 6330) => 0.91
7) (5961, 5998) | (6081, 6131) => 1.47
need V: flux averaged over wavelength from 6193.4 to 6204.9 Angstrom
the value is 3.29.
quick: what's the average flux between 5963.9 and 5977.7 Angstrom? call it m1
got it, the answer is 4.18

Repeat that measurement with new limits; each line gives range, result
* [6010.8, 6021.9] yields 5.12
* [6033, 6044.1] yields 5.53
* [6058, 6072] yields 6.1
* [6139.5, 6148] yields 6.85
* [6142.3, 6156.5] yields 6.15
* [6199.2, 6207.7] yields 3.45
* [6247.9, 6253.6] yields 3.52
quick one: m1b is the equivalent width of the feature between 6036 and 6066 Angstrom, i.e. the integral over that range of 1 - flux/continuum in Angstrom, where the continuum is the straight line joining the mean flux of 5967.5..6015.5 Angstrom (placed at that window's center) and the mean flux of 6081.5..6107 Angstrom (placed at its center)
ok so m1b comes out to -1.4 Angstrom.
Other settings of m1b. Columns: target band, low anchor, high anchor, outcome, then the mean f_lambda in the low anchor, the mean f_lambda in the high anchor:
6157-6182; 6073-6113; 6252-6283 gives 6.9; 6.33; 4.09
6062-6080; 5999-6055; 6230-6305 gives -3.6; 5.41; 4.1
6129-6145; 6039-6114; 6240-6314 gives -2.5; 6.19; 4.52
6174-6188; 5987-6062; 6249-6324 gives 3.6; 5.41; 4.98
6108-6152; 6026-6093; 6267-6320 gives -5.0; 6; 5.25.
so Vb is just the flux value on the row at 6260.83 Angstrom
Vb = 3.961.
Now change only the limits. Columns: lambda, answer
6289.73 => 5.009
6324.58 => 6.774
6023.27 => 5.387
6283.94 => 4.702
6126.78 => 6.669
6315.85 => 6.836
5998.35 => 5.223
